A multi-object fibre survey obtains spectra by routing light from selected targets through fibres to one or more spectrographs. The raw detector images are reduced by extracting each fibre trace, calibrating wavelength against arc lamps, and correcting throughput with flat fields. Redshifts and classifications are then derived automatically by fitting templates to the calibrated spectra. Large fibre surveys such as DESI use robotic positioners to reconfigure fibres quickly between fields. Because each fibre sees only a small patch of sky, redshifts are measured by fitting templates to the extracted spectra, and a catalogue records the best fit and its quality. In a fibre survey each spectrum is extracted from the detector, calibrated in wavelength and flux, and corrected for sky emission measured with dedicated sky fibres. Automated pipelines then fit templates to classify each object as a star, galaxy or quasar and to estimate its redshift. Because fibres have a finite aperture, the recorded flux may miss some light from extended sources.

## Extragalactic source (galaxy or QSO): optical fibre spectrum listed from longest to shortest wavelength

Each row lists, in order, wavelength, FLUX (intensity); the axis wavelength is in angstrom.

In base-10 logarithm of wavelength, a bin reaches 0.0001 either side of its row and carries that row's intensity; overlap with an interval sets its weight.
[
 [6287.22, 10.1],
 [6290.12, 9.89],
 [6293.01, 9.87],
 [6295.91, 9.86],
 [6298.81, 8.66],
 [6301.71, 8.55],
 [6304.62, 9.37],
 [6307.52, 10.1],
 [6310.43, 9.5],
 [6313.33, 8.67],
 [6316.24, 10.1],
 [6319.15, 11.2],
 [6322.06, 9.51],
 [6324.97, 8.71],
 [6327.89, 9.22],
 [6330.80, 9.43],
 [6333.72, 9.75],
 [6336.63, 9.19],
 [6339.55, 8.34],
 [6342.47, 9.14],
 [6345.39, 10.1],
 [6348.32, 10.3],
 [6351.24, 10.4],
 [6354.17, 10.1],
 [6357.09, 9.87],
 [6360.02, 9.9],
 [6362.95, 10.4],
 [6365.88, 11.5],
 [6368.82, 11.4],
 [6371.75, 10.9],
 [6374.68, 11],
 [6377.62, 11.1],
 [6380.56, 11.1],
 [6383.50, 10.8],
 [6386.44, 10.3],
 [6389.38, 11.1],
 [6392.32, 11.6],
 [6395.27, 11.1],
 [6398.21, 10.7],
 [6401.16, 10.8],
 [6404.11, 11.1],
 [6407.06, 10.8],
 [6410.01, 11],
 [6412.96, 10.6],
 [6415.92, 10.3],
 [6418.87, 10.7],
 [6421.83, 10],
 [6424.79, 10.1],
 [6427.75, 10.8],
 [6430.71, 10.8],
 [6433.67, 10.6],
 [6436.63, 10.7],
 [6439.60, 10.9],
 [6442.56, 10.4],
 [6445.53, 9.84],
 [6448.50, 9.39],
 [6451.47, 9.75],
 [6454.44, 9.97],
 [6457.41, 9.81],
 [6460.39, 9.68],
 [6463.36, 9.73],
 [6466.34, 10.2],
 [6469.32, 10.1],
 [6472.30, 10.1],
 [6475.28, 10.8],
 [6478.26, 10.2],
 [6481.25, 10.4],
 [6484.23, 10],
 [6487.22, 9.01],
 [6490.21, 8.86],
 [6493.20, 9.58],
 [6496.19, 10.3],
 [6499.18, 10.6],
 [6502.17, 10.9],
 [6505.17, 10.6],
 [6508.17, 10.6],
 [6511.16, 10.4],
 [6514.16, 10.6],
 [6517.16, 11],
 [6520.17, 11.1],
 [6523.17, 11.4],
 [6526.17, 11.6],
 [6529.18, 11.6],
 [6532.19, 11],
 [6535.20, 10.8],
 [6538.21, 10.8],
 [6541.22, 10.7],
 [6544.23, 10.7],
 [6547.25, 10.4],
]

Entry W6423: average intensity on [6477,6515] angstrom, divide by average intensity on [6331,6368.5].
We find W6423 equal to 1.0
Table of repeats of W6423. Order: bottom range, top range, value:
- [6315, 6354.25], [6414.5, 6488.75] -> 1.05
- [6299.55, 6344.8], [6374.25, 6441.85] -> 1.15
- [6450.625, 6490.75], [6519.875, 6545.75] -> 1.12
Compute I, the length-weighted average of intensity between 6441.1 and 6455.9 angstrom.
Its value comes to 9.87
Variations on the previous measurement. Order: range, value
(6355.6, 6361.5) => 9.9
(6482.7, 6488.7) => 9.52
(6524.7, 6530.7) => 11.6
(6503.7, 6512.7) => 10.5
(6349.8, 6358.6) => 10.1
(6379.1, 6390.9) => 10.8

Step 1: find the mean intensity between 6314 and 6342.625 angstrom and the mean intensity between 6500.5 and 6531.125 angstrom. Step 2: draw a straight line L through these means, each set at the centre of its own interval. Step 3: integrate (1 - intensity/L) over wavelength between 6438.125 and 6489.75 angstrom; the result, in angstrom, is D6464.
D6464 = 2.7 angstrom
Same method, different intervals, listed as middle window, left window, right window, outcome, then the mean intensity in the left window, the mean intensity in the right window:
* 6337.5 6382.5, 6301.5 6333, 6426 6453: -2.5 angstrom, 9.53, 10.4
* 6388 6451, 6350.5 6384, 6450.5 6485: -1.5 angstrom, 10.7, 10.1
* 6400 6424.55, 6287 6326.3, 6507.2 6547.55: -1.0 angstrom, 9.56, 10.9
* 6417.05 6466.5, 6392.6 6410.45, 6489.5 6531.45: 3.0 angstrom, 11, 10.7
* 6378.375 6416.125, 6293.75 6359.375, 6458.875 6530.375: -3.8 angstrom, 9.56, 10.4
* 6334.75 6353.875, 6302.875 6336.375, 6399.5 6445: 0.4 angstrom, 9.57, 10.6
